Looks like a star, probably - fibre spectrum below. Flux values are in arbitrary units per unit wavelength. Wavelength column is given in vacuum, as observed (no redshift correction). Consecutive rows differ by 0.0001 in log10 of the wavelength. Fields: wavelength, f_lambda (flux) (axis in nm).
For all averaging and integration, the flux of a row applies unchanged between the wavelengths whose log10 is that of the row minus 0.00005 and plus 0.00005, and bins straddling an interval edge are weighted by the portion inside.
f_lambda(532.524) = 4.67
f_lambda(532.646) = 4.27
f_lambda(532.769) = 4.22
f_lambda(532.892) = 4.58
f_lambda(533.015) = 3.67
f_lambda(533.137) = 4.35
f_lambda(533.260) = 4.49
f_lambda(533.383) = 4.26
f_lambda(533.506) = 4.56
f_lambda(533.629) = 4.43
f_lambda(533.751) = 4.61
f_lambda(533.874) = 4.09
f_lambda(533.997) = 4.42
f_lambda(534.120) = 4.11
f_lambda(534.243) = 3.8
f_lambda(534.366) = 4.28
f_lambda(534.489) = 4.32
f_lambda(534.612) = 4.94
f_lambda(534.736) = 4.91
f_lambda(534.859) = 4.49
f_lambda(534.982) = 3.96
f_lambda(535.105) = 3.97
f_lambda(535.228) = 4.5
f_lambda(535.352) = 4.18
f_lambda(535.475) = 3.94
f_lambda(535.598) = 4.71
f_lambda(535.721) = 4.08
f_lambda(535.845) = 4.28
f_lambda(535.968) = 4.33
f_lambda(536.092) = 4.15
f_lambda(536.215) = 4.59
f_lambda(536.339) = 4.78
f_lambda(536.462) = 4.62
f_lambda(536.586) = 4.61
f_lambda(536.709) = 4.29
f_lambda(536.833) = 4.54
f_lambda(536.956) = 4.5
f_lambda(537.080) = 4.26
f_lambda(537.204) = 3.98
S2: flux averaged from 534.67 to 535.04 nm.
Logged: 4.46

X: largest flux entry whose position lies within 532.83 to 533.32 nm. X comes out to 4.58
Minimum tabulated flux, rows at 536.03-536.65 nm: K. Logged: 4.15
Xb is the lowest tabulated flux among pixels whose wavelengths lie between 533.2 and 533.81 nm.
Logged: 4.26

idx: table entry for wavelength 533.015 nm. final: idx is 3.67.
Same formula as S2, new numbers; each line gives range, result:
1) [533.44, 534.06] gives 4.42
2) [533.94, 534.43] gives 4.15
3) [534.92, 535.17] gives 3.98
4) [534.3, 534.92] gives 4.58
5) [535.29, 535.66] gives 4.28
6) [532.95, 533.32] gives 4.18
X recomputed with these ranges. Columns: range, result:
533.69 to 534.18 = 4.61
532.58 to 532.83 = 4.27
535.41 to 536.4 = 4.78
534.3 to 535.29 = 4.94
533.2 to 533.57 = 4.56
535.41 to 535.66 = 4.71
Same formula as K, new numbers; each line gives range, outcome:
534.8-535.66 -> 3.94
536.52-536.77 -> 4.29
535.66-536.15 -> 4.08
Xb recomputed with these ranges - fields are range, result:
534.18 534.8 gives 3.8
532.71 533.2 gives 3.67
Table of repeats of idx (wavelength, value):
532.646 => 4.27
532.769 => 4.22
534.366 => 4.28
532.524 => 4.67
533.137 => 4.35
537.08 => 4.26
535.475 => 3.94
